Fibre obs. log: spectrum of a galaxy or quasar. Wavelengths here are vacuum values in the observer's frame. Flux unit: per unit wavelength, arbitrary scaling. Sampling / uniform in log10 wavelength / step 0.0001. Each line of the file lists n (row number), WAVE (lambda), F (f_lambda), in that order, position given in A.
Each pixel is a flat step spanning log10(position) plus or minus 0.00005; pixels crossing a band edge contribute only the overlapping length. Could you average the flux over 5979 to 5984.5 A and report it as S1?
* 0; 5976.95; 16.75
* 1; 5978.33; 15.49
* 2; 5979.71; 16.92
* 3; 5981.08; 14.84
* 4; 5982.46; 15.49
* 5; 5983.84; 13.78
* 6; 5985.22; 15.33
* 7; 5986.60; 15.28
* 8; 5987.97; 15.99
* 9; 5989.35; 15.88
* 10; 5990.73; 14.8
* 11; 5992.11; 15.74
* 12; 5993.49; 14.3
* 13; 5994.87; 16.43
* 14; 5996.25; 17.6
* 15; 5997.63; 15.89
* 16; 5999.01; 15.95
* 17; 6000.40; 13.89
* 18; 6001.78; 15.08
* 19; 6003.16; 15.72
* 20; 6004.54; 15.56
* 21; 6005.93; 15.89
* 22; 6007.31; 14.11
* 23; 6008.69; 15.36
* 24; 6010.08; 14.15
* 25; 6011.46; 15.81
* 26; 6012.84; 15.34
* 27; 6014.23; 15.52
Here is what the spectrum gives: 15.3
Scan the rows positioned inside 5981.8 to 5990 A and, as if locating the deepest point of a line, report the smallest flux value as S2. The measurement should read 13.78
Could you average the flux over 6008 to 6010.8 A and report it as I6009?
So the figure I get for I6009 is 14.8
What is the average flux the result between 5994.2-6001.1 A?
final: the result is 15.9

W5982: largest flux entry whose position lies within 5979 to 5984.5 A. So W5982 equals 16.92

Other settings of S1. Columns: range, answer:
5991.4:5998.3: 16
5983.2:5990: 15.3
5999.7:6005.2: 15.1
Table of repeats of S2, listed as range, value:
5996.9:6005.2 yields 13.89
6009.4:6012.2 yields 14.15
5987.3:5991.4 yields 14.8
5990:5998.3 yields 14.3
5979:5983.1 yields 14.84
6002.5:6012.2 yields 14.11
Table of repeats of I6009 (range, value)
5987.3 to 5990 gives 15.9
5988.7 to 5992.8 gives 15.5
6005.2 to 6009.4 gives 15.1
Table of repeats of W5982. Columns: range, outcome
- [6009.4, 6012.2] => 15.81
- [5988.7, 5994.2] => 15.88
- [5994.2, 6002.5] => 17.6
